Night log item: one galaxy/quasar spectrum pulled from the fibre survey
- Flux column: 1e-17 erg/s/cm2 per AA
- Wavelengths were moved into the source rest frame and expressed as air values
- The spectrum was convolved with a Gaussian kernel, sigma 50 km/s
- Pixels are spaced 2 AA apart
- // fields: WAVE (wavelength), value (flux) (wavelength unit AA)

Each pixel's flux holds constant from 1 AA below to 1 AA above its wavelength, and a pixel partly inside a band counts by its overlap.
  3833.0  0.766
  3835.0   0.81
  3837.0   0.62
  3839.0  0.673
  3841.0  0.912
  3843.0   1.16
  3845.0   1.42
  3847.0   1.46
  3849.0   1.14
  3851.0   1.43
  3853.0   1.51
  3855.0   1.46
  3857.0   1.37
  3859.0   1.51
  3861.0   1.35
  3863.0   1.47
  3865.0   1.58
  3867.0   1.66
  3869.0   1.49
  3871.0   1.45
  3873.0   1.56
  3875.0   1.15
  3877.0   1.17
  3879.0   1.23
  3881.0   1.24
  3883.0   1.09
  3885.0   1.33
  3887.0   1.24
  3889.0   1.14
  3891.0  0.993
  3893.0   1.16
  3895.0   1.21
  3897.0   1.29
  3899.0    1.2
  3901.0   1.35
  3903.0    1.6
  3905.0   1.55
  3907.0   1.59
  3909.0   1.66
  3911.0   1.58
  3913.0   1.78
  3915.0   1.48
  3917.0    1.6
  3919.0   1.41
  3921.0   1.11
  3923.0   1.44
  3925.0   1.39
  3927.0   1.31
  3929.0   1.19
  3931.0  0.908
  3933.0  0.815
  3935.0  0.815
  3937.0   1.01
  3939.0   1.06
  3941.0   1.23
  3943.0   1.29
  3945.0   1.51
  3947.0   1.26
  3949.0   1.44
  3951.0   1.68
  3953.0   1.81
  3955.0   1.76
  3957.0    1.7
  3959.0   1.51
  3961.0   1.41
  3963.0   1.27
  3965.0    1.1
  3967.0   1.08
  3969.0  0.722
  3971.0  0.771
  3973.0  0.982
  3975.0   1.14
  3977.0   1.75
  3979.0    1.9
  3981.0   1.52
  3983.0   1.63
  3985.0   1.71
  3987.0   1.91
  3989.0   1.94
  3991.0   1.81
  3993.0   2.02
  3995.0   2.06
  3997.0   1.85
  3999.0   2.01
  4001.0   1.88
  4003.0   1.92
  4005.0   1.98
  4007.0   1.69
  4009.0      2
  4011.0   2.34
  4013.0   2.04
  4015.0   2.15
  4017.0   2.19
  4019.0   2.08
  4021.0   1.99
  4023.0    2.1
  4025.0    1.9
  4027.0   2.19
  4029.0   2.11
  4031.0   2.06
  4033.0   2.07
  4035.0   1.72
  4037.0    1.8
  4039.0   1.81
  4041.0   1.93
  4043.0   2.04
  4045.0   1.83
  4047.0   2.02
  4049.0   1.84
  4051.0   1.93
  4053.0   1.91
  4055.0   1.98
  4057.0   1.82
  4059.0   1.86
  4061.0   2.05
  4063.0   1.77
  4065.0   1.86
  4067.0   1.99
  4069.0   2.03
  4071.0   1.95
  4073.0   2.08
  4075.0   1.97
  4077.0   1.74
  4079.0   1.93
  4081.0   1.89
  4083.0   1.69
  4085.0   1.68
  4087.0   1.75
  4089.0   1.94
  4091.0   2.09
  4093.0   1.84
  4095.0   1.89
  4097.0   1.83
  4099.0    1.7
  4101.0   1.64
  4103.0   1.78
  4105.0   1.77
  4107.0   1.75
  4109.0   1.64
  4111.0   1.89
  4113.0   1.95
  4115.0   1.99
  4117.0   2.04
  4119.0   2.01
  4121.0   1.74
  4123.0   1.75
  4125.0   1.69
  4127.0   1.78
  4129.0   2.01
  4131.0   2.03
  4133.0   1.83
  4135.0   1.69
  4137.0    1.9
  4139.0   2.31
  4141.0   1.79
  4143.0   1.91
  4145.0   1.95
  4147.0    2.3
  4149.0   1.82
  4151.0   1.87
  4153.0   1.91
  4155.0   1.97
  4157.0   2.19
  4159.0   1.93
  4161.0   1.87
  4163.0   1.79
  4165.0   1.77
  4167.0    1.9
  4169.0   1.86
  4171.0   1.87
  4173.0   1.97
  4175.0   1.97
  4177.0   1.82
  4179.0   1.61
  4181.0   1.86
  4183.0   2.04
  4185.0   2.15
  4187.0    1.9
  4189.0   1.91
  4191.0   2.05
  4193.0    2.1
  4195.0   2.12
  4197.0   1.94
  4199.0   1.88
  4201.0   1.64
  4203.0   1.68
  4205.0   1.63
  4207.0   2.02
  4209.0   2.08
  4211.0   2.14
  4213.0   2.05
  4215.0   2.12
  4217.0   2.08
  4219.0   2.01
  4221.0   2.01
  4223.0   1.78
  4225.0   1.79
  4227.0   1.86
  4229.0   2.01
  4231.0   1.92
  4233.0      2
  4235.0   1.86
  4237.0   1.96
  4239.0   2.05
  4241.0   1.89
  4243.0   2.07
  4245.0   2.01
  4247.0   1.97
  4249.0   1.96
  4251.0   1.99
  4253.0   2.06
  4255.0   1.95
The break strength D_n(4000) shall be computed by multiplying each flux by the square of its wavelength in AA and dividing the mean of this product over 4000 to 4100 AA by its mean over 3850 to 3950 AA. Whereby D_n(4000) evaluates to 1.57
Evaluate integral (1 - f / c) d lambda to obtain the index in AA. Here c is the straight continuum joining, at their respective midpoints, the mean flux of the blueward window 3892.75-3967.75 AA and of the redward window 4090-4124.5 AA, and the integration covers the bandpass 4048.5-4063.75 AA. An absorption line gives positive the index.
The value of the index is -1.8 AA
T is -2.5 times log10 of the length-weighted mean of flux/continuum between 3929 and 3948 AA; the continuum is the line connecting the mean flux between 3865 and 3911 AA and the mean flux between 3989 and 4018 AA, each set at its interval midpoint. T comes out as 0.42 mag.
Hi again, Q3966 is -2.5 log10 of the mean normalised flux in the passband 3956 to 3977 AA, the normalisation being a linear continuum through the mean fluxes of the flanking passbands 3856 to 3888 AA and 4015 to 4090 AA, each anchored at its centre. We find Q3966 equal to 0.36 mag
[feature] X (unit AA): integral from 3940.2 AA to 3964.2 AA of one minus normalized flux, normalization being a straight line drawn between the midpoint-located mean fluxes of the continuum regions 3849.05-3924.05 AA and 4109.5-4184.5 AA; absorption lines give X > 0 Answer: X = 0.48 AA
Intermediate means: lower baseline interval 1.39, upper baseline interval 1.91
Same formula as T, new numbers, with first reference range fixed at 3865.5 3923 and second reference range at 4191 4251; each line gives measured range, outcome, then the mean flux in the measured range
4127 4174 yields -0.058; 1.93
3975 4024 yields -0.225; 1.92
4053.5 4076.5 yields -0.157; 1.94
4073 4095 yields -0.094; 1.86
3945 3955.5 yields -0.073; 1.57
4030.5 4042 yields -0.165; 1.89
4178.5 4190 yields -0.020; 1.92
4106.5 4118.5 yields -0.075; 1.89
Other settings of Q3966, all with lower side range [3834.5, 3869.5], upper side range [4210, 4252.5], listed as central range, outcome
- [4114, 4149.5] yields -0.07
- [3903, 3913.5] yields -0.17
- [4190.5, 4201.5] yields -0.03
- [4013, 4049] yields -0.23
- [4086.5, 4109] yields -0.05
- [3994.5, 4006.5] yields -0.24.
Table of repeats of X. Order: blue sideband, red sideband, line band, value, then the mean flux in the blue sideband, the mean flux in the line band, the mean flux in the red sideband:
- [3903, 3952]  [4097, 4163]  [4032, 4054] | -3.3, 1.34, 1.9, 1.89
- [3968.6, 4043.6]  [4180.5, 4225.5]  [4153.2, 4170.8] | 0.2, 1.84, 1.91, 1.96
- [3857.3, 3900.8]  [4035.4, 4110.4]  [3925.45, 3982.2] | 8.9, 1.31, 1.29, 1.86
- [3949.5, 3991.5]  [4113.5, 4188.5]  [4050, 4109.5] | -4.2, 1.48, 1.86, 1.91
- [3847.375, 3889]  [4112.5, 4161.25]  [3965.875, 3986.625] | 3.4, 1.37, 1.34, 1.93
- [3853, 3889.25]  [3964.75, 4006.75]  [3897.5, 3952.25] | 5.1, 1.37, 1.34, 1.61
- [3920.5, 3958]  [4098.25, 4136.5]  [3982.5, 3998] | -4.5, 1.3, 1.87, 1.83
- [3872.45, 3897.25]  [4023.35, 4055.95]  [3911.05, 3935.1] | 1.4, 1.21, 1.3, 1.95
